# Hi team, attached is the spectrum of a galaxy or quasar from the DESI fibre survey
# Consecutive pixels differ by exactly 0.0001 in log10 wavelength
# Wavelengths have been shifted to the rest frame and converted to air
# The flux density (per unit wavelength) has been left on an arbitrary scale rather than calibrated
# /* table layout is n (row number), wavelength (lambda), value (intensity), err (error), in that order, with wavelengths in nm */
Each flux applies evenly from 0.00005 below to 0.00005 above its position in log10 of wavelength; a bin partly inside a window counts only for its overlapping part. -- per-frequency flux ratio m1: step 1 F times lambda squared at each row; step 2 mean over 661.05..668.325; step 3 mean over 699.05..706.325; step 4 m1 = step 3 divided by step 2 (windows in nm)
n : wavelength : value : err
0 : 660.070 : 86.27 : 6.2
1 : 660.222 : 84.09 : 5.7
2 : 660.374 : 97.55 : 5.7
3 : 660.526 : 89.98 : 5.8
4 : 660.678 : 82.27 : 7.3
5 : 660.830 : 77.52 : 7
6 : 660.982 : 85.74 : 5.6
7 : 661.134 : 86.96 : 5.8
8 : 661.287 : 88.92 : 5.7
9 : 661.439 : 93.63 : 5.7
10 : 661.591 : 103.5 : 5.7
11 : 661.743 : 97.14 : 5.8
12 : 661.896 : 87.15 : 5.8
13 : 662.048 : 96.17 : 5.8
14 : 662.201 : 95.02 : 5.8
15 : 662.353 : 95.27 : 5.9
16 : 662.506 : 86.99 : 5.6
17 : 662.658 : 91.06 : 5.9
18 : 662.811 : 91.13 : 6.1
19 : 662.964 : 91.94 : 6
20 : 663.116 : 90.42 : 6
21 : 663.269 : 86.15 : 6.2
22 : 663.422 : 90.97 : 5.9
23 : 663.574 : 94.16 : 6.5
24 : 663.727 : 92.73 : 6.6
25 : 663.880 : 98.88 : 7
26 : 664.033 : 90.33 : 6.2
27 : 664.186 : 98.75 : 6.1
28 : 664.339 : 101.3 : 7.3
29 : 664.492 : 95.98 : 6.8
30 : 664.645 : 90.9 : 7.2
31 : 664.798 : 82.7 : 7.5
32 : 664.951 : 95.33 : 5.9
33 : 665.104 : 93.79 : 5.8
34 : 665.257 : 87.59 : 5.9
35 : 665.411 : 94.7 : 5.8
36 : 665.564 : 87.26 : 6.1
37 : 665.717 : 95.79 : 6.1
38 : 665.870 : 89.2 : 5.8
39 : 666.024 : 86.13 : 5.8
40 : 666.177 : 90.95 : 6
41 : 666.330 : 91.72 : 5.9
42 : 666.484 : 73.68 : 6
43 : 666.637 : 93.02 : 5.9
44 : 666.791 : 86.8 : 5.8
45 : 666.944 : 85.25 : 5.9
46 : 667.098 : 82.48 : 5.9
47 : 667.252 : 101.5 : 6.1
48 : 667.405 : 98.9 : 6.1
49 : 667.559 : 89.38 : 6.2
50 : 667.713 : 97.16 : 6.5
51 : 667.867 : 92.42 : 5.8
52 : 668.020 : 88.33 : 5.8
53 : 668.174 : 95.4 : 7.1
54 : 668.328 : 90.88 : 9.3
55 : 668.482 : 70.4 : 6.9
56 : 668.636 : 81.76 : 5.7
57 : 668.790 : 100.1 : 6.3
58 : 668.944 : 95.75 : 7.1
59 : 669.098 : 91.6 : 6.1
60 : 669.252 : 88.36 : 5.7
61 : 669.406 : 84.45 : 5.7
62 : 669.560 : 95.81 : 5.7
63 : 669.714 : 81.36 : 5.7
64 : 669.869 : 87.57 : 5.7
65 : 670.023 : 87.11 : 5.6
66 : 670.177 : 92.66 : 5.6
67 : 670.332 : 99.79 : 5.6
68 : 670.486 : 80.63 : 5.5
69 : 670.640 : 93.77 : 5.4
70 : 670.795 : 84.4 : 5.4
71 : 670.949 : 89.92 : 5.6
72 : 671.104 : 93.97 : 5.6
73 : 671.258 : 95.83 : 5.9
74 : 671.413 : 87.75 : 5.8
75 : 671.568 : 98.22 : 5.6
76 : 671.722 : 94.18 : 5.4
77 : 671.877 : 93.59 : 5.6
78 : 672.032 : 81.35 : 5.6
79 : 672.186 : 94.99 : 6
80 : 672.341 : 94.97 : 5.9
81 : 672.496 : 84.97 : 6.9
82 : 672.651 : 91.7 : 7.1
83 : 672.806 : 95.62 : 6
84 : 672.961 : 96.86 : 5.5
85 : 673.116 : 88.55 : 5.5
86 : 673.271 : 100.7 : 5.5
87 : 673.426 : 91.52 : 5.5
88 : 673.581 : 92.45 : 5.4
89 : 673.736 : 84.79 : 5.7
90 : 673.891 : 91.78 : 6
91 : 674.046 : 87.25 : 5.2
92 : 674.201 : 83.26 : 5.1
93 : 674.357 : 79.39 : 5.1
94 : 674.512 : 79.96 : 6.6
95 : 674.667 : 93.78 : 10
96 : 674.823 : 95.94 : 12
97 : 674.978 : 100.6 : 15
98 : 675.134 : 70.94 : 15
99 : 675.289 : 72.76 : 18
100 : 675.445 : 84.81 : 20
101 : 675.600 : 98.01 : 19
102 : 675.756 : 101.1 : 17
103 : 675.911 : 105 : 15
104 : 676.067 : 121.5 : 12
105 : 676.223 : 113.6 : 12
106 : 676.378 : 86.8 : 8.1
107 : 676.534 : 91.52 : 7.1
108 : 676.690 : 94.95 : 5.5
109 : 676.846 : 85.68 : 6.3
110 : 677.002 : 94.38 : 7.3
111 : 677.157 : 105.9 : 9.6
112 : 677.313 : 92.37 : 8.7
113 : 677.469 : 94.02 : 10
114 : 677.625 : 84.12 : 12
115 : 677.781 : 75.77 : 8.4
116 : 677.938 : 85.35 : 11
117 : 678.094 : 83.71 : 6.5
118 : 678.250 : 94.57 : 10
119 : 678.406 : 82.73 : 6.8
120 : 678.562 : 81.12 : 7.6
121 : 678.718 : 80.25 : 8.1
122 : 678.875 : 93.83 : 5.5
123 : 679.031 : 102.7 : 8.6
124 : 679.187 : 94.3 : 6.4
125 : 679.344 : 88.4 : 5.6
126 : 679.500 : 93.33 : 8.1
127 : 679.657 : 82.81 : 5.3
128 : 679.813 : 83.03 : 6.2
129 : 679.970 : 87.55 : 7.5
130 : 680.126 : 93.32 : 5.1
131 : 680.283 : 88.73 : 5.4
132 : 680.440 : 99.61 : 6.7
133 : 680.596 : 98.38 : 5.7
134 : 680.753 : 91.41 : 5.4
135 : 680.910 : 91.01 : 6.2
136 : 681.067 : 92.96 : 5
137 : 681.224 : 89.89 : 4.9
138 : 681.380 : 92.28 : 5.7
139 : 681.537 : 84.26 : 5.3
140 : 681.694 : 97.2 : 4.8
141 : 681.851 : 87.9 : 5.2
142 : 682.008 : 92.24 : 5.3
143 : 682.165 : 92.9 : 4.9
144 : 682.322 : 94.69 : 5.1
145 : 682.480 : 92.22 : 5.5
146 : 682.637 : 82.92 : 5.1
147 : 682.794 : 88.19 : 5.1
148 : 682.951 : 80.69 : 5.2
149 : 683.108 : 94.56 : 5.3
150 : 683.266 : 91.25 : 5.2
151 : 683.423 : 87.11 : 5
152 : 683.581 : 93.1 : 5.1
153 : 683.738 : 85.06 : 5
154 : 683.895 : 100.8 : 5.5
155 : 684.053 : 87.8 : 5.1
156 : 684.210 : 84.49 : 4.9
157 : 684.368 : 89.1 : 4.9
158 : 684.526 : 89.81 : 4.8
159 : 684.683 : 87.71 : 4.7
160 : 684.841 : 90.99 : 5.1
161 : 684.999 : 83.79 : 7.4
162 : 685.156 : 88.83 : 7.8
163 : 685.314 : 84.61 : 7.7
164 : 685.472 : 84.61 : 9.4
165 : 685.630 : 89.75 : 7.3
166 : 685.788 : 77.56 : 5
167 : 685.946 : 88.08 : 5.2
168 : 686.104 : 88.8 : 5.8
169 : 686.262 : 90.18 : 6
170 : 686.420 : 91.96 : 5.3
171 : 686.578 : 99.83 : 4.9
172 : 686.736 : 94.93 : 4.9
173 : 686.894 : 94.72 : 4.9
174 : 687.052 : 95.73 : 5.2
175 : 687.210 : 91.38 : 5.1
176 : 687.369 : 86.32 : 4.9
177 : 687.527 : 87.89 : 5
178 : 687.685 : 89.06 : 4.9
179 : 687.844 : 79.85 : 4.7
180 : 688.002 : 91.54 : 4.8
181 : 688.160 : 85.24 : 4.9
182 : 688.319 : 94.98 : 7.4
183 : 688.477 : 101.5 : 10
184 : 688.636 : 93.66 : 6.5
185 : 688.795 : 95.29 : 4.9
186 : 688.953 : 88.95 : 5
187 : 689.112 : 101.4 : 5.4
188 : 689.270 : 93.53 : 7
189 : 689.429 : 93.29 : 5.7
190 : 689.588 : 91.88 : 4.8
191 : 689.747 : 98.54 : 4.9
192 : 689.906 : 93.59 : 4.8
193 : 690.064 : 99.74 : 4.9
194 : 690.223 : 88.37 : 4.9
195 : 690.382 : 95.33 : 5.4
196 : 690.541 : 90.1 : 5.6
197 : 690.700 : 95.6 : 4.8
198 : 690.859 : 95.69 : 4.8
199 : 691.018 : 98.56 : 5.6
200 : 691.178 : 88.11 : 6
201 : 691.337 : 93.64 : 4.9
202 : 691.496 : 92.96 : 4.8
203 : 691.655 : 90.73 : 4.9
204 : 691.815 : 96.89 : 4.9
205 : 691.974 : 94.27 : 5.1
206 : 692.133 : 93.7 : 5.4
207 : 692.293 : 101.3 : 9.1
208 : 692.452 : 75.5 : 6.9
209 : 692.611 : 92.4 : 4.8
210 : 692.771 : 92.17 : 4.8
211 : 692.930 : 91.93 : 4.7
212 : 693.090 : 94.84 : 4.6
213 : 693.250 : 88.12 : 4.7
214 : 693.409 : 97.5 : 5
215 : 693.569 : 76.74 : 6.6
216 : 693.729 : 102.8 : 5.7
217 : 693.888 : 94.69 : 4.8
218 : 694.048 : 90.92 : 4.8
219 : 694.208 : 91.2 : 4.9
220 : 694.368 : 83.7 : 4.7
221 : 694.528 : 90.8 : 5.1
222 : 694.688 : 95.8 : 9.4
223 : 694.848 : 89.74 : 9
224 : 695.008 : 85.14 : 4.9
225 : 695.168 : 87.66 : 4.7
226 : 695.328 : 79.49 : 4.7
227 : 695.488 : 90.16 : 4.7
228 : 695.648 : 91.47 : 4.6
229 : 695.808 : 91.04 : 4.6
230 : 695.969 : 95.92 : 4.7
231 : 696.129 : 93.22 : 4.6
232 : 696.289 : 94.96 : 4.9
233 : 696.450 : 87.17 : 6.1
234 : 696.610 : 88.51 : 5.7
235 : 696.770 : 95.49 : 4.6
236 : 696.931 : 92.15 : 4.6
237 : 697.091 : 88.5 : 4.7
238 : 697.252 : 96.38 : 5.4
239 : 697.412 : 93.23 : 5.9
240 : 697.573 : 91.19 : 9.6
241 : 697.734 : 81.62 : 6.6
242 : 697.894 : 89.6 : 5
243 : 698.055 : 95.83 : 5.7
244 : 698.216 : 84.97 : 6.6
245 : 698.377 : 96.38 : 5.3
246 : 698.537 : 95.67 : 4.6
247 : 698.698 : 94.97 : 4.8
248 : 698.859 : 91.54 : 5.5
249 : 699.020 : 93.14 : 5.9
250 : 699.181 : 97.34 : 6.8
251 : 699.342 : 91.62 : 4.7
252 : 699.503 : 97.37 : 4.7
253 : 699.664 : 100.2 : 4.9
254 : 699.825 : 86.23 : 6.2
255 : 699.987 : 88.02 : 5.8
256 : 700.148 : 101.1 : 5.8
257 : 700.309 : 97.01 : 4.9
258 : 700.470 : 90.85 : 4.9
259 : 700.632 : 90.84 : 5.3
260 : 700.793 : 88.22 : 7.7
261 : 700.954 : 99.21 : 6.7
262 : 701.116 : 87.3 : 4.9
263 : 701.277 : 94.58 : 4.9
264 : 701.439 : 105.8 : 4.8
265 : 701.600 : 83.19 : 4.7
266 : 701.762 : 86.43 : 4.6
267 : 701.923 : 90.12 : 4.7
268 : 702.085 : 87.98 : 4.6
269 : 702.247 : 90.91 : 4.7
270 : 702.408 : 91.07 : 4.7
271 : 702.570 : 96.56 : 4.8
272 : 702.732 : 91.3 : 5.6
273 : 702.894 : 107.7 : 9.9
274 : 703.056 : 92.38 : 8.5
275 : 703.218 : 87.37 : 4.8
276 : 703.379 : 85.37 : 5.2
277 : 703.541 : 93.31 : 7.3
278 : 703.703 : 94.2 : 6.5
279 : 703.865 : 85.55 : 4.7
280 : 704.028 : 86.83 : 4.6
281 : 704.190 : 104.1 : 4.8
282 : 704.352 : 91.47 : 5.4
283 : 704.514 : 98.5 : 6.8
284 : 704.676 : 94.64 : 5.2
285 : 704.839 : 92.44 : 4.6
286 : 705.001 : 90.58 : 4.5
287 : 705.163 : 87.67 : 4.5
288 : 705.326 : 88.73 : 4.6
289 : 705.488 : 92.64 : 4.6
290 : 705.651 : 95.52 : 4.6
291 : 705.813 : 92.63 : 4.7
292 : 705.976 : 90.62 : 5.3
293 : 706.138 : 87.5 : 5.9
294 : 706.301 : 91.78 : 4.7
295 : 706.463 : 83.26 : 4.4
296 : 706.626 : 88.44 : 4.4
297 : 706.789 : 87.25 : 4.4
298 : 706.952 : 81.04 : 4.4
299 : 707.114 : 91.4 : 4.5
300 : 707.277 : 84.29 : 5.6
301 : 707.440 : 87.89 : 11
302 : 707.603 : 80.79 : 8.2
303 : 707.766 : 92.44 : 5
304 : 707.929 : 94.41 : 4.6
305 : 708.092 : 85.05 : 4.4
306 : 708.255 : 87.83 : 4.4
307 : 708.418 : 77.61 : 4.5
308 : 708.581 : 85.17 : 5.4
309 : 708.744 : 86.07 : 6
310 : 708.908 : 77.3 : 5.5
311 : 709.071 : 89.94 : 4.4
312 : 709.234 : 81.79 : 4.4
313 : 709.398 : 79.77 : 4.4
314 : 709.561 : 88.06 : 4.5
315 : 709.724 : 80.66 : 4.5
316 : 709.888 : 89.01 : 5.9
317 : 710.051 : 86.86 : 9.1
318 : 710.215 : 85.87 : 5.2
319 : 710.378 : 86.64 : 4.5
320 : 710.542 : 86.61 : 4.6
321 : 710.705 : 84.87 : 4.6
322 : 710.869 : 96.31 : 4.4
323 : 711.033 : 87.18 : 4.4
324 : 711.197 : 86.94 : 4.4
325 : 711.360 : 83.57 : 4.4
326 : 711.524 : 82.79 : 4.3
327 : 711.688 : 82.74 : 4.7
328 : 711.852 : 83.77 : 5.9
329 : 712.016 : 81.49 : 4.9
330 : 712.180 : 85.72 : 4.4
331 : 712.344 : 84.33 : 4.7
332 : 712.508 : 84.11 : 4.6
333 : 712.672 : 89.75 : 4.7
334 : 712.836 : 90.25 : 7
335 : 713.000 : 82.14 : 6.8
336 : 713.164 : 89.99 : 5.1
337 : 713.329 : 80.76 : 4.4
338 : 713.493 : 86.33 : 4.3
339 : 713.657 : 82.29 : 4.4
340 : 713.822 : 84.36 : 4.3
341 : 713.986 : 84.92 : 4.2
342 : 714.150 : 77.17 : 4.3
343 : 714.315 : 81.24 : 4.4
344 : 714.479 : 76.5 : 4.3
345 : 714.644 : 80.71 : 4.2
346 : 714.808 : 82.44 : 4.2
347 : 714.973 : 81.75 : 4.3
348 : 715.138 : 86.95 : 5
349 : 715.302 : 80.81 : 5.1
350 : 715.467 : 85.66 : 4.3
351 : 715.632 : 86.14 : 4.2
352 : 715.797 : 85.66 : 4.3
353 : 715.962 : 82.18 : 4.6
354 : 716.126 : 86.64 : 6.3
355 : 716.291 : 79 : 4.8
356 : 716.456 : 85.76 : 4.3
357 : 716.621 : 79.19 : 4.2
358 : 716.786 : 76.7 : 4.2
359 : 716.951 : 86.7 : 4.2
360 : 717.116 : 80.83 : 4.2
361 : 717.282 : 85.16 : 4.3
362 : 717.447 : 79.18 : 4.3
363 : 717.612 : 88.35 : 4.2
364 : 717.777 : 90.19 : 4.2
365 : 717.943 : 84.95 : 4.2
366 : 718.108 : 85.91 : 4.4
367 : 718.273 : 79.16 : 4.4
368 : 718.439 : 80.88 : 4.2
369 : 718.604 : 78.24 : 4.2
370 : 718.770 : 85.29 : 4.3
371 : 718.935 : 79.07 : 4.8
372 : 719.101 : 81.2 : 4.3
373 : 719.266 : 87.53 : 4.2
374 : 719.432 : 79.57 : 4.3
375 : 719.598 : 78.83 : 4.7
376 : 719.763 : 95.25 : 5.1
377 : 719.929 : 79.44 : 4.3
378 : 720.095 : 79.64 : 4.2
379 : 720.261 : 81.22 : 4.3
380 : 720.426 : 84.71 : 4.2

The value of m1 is 1.13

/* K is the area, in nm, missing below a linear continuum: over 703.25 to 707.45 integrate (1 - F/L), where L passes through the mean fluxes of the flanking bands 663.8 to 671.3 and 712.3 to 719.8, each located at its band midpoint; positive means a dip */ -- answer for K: -0.262 nm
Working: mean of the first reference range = 90.6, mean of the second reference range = 83.4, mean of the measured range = 90.3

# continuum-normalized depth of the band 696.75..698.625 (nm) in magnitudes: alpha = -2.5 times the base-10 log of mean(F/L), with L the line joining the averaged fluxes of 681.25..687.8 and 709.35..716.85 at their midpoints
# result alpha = -0.05 mag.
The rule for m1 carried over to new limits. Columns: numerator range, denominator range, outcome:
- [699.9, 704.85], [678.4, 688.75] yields 1.09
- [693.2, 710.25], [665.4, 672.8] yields 1.10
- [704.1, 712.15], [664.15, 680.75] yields 1.07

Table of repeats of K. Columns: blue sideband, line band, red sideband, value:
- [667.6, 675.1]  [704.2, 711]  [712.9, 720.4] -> -0.29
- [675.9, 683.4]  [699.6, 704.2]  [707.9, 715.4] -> -0.30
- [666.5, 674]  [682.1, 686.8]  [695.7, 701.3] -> 0.13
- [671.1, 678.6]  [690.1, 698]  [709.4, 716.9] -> -0.33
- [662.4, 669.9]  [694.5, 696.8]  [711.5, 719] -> -0.11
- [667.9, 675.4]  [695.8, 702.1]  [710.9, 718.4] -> -0.48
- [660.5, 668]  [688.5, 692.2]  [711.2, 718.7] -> -0.30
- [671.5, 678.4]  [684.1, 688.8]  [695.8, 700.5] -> 0.13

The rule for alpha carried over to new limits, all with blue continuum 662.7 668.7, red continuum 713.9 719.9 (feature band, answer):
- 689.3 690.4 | -0.09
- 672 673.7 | -0.03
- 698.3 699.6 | -0.11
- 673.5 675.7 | 0.03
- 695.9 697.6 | -0.08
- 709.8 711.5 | -0.04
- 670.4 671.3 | 0.00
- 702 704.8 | -0.10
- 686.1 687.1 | -0.08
